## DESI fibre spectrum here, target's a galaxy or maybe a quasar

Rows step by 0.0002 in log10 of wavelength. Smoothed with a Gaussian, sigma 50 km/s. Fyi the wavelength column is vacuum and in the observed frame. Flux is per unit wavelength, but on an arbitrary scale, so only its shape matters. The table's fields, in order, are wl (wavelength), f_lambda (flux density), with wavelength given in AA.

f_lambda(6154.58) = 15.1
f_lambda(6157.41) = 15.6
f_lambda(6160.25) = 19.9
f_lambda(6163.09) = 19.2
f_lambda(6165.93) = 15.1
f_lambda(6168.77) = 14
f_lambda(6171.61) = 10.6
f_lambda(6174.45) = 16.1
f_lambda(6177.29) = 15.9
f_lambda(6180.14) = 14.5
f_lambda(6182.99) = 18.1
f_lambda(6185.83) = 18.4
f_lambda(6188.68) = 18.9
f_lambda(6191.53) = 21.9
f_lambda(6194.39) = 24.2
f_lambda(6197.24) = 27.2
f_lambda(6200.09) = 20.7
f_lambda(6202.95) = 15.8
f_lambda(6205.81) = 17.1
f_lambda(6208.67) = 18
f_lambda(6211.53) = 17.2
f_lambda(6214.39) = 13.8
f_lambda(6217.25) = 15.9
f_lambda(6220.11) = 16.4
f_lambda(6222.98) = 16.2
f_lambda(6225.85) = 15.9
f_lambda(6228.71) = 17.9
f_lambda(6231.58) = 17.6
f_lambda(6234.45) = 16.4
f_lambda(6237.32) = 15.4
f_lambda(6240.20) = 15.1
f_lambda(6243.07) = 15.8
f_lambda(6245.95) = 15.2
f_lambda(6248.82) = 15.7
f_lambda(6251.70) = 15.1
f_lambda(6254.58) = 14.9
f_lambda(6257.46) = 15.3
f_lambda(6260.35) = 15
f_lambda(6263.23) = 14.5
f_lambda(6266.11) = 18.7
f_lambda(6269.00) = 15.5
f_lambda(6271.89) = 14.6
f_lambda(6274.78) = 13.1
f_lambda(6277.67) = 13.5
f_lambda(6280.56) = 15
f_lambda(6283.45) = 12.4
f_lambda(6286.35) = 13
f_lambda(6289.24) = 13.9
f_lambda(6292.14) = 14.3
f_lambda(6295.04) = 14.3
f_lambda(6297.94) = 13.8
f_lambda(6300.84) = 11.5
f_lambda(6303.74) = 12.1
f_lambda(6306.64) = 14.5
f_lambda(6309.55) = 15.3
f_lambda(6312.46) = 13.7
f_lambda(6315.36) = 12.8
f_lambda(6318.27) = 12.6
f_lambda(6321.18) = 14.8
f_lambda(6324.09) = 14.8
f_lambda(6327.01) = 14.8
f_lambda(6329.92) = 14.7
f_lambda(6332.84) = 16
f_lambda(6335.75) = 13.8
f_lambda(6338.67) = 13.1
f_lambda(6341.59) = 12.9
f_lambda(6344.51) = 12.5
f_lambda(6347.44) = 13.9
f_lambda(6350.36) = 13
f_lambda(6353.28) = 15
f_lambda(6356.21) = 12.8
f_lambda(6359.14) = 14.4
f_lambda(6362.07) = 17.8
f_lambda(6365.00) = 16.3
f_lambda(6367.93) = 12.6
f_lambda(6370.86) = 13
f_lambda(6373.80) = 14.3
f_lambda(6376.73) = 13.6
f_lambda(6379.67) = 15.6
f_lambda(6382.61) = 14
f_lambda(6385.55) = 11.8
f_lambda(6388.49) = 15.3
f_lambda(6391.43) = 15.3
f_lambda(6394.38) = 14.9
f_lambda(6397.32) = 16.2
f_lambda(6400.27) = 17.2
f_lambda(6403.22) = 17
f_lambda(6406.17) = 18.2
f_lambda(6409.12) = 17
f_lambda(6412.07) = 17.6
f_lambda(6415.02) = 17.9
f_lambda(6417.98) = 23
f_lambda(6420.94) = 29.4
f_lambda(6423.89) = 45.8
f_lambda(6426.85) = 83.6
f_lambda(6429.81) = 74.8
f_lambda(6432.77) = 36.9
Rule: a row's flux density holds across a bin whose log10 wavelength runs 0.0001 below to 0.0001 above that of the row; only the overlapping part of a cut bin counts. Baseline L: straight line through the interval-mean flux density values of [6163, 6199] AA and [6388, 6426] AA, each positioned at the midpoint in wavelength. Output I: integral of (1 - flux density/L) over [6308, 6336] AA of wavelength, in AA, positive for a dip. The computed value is 8.1 AA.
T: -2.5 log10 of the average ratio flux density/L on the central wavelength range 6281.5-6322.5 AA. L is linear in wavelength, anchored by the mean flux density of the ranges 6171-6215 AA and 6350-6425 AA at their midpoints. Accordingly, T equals 0.290 mag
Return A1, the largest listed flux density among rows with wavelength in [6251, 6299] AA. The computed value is 18.7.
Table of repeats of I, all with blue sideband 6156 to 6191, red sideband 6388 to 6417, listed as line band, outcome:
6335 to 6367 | 5.0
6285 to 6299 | 2.3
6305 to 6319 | 2.4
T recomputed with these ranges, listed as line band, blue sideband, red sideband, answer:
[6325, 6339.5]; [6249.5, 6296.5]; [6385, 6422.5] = 0.11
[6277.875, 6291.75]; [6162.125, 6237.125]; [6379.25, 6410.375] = 0.22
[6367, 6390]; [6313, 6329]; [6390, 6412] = 0.15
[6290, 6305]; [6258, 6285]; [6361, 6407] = 0.12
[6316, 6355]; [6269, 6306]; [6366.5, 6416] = 0.03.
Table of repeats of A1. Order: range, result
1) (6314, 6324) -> 14.8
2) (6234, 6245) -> 16.4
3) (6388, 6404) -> 17.2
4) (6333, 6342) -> 13.8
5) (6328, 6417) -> 18.2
